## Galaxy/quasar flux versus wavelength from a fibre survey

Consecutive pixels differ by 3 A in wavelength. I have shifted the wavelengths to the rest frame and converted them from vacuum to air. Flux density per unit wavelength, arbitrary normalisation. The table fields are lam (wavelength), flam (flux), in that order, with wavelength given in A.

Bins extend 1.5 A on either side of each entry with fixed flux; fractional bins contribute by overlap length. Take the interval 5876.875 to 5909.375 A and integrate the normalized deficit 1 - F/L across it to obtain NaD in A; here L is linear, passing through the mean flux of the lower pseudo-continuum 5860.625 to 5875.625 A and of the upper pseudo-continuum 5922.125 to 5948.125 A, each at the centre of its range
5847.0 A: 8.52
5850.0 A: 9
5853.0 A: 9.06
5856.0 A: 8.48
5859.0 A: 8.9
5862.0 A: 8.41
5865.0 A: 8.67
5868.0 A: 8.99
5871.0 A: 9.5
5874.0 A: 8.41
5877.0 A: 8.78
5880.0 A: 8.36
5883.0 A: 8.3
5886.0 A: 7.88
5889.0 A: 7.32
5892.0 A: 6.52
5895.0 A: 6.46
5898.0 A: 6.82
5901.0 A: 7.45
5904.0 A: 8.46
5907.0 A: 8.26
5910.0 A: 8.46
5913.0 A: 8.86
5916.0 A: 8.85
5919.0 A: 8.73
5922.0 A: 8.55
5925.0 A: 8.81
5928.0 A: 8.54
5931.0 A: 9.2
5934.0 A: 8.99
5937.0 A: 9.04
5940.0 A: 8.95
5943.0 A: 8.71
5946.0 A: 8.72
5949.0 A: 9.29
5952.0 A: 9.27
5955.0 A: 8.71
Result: 4.3 A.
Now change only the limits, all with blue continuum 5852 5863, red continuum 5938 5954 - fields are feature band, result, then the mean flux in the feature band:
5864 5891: 1.1 A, 8.43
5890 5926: 3.5 A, 8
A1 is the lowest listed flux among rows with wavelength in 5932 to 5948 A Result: 8.71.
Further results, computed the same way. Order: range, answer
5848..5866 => 8.41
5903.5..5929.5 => 8.26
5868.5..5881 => 8.36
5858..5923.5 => 6.46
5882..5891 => 7.32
